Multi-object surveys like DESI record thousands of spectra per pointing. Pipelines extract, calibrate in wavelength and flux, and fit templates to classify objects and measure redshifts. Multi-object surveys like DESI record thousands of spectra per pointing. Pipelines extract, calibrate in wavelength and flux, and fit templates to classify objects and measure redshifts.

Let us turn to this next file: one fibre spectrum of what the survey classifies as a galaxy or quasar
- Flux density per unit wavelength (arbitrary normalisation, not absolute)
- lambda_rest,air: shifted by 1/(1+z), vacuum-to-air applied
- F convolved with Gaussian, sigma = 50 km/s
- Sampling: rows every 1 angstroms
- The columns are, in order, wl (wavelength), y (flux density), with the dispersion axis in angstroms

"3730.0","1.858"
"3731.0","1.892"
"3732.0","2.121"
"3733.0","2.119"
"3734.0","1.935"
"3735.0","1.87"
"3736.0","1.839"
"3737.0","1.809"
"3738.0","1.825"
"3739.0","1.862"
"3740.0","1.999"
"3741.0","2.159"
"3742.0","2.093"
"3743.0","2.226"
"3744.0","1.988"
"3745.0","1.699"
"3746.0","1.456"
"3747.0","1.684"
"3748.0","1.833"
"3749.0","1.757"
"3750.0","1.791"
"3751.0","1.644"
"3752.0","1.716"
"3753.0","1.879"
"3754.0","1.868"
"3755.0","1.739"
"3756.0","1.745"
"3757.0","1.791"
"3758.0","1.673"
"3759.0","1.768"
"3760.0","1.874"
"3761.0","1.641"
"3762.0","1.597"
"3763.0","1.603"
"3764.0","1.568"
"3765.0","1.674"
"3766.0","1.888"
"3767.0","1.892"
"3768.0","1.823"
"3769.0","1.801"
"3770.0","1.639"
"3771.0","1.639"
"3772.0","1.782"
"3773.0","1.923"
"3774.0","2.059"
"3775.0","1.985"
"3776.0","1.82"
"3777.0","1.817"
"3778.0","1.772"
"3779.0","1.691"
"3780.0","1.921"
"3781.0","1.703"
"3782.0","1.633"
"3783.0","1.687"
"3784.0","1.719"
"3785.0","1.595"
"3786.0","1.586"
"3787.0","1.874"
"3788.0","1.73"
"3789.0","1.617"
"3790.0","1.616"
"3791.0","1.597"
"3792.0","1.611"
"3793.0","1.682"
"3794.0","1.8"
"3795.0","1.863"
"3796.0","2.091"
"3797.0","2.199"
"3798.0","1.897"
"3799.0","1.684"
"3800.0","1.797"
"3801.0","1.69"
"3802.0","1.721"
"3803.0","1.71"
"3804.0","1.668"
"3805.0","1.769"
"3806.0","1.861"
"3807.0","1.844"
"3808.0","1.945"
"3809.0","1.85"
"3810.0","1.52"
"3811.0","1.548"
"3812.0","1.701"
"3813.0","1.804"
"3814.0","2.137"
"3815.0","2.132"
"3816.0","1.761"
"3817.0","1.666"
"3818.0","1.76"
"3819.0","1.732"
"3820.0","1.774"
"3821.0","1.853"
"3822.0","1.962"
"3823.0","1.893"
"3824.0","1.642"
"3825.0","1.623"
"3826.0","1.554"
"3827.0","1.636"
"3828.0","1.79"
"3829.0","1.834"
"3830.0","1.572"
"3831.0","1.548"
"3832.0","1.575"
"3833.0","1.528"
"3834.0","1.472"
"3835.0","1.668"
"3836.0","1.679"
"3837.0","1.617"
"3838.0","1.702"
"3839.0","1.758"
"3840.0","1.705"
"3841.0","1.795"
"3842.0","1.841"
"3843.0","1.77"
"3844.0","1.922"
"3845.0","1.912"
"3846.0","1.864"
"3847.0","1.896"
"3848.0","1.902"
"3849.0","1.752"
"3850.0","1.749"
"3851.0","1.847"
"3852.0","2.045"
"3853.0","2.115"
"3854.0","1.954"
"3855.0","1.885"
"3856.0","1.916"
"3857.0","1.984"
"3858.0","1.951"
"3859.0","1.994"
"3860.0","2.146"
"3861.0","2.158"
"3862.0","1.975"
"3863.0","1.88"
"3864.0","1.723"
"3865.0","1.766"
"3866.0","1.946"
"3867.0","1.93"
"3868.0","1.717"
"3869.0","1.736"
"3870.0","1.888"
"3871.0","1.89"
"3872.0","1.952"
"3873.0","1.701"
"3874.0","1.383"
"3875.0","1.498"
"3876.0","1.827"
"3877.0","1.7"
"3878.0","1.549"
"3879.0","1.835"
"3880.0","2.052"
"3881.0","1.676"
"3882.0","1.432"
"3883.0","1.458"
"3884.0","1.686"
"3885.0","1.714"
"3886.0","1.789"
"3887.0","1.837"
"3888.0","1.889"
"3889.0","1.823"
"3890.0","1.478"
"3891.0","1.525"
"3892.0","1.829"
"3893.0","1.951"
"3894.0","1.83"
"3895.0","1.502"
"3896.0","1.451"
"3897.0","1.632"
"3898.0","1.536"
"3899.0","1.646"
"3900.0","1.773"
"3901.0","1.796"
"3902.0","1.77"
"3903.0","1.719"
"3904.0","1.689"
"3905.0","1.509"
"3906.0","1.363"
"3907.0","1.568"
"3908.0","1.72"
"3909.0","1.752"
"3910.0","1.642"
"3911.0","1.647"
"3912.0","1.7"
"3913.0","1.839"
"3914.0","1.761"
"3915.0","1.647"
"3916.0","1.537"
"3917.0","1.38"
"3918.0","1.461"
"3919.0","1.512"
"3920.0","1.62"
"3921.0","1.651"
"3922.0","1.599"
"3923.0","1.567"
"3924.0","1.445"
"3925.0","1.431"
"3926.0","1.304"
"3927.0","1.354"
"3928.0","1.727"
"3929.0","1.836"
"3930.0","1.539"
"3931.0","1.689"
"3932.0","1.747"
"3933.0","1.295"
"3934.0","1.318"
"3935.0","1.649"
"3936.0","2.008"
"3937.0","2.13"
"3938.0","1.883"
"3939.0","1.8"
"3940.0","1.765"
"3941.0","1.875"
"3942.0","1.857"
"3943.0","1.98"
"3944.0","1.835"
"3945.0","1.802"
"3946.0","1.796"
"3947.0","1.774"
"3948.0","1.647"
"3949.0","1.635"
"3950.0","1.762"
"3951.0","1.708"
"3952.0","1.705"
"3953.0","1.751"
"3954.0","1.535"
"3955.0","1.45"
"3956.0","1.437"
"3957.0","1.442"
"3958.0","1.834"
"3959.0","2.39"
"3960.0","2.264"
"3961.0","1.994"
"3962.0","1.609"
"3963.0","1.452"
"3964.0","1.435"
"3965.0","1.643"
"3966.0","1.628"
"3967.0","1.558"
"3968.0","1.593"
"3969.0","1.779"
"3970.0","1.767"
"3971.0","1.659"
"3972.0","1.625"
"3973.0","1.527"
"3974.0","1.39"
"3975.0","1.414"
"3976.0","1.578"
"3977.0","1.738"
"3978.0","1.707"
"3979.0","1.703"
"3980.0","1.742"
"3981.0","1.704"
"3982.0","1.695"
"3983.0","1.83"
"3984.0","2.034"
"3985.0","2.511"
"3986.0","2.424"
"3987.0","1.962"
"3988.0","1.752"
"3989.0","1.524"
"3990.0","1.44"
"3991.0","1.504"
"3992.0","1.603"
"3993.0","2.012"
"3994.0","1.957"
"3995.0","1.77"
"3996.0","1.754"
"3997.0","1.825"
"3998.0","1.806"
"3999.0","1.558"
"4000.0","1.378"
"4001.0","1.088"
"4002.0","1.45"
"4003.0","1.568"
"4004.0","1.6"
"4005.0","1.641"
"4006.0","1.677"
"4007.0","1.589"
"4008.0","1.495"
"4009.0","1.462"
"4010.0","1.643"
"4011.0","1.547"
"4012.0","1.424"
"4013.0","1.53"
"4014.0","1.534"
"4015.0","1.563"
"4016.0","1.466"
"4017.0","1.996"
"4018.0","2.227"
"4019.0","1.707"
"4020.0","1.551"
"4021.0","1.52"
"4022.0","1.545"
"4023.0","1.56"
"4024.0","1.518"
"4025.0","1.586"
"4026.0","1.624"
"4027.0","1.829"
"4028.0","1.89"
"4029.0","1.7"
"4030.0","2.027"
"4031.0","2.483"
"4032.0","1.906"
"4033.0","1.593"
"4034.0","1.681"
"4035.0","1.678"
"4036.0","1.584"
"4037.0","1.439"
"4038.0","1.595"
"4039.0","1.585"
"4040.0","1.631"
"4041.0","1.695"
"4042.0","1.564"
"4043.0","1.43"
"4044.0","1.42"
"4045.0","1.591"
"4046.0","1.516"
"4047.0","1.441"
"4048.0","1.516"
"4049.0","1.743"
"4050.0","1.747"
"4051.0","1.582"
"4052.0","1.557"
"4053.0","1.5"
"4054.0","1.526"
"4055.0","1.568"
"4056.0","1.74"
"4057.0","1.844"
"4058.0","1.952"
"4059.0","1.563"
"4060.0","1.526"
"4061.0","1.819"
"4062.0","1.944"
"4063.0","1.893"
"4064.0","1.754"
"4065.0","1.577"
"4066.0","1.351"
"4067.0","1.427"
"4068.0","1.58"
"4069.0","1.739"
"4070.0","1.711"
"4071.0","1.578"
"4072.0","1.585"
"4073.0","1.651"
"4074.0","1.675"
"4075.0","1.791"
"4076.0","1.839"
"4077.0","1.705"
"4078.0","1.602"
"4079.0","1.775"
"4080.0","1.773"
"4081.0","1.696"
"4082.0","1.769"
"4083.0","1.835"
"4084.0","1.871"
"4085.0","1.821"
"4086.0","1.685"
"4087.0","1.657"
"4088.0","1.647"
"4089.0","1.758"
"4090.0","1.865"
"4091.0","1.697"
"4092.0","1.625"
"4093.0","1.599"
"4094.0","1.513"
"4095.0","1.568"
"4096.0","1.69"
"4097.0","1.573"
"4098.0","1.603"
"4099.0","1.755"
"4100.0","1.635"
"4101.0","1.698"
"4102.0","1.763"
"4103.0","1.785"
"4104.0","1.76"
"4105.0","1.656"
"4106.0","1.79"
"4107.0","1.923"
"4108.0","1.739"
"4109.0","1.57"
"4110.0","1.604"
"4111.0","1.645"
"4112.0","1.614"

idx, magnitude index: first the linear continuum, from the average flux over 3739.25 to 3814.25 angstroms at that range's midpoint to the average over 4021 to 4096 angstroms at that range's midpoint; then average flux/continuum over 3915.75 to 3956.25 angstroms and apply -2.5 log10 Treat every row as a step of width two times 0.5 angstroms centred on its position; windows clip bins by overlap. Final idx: 0.041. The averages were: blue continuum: 1.78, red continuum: 1.67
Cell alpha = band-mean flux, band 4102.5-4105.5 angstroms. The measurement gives 1.73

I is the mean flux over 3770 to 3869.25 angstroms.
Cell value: 1.79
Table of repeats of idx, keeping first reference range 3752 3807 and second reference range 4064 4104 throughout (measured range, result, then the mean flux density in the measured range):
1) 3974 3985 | -0.02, 1.74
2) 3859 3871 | -0.10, 1.9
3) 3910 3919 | 0.07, 1.62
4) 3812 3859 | -0.03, 1.79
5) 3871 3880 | 0.02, 1.71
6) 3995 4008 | 0.08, 1.58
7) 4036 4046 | 0.10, 1.55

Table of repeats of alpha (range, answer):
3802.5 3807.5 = 1.77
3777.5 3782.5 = 1.74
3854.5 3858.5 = 1.93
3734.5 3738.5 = 1.84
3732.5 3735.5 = 1.97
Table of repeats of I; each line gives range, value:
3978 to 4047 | 1.68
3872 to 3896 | 1.69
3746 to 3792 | 1.74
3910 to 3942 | 1.64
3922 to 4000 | 1.71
